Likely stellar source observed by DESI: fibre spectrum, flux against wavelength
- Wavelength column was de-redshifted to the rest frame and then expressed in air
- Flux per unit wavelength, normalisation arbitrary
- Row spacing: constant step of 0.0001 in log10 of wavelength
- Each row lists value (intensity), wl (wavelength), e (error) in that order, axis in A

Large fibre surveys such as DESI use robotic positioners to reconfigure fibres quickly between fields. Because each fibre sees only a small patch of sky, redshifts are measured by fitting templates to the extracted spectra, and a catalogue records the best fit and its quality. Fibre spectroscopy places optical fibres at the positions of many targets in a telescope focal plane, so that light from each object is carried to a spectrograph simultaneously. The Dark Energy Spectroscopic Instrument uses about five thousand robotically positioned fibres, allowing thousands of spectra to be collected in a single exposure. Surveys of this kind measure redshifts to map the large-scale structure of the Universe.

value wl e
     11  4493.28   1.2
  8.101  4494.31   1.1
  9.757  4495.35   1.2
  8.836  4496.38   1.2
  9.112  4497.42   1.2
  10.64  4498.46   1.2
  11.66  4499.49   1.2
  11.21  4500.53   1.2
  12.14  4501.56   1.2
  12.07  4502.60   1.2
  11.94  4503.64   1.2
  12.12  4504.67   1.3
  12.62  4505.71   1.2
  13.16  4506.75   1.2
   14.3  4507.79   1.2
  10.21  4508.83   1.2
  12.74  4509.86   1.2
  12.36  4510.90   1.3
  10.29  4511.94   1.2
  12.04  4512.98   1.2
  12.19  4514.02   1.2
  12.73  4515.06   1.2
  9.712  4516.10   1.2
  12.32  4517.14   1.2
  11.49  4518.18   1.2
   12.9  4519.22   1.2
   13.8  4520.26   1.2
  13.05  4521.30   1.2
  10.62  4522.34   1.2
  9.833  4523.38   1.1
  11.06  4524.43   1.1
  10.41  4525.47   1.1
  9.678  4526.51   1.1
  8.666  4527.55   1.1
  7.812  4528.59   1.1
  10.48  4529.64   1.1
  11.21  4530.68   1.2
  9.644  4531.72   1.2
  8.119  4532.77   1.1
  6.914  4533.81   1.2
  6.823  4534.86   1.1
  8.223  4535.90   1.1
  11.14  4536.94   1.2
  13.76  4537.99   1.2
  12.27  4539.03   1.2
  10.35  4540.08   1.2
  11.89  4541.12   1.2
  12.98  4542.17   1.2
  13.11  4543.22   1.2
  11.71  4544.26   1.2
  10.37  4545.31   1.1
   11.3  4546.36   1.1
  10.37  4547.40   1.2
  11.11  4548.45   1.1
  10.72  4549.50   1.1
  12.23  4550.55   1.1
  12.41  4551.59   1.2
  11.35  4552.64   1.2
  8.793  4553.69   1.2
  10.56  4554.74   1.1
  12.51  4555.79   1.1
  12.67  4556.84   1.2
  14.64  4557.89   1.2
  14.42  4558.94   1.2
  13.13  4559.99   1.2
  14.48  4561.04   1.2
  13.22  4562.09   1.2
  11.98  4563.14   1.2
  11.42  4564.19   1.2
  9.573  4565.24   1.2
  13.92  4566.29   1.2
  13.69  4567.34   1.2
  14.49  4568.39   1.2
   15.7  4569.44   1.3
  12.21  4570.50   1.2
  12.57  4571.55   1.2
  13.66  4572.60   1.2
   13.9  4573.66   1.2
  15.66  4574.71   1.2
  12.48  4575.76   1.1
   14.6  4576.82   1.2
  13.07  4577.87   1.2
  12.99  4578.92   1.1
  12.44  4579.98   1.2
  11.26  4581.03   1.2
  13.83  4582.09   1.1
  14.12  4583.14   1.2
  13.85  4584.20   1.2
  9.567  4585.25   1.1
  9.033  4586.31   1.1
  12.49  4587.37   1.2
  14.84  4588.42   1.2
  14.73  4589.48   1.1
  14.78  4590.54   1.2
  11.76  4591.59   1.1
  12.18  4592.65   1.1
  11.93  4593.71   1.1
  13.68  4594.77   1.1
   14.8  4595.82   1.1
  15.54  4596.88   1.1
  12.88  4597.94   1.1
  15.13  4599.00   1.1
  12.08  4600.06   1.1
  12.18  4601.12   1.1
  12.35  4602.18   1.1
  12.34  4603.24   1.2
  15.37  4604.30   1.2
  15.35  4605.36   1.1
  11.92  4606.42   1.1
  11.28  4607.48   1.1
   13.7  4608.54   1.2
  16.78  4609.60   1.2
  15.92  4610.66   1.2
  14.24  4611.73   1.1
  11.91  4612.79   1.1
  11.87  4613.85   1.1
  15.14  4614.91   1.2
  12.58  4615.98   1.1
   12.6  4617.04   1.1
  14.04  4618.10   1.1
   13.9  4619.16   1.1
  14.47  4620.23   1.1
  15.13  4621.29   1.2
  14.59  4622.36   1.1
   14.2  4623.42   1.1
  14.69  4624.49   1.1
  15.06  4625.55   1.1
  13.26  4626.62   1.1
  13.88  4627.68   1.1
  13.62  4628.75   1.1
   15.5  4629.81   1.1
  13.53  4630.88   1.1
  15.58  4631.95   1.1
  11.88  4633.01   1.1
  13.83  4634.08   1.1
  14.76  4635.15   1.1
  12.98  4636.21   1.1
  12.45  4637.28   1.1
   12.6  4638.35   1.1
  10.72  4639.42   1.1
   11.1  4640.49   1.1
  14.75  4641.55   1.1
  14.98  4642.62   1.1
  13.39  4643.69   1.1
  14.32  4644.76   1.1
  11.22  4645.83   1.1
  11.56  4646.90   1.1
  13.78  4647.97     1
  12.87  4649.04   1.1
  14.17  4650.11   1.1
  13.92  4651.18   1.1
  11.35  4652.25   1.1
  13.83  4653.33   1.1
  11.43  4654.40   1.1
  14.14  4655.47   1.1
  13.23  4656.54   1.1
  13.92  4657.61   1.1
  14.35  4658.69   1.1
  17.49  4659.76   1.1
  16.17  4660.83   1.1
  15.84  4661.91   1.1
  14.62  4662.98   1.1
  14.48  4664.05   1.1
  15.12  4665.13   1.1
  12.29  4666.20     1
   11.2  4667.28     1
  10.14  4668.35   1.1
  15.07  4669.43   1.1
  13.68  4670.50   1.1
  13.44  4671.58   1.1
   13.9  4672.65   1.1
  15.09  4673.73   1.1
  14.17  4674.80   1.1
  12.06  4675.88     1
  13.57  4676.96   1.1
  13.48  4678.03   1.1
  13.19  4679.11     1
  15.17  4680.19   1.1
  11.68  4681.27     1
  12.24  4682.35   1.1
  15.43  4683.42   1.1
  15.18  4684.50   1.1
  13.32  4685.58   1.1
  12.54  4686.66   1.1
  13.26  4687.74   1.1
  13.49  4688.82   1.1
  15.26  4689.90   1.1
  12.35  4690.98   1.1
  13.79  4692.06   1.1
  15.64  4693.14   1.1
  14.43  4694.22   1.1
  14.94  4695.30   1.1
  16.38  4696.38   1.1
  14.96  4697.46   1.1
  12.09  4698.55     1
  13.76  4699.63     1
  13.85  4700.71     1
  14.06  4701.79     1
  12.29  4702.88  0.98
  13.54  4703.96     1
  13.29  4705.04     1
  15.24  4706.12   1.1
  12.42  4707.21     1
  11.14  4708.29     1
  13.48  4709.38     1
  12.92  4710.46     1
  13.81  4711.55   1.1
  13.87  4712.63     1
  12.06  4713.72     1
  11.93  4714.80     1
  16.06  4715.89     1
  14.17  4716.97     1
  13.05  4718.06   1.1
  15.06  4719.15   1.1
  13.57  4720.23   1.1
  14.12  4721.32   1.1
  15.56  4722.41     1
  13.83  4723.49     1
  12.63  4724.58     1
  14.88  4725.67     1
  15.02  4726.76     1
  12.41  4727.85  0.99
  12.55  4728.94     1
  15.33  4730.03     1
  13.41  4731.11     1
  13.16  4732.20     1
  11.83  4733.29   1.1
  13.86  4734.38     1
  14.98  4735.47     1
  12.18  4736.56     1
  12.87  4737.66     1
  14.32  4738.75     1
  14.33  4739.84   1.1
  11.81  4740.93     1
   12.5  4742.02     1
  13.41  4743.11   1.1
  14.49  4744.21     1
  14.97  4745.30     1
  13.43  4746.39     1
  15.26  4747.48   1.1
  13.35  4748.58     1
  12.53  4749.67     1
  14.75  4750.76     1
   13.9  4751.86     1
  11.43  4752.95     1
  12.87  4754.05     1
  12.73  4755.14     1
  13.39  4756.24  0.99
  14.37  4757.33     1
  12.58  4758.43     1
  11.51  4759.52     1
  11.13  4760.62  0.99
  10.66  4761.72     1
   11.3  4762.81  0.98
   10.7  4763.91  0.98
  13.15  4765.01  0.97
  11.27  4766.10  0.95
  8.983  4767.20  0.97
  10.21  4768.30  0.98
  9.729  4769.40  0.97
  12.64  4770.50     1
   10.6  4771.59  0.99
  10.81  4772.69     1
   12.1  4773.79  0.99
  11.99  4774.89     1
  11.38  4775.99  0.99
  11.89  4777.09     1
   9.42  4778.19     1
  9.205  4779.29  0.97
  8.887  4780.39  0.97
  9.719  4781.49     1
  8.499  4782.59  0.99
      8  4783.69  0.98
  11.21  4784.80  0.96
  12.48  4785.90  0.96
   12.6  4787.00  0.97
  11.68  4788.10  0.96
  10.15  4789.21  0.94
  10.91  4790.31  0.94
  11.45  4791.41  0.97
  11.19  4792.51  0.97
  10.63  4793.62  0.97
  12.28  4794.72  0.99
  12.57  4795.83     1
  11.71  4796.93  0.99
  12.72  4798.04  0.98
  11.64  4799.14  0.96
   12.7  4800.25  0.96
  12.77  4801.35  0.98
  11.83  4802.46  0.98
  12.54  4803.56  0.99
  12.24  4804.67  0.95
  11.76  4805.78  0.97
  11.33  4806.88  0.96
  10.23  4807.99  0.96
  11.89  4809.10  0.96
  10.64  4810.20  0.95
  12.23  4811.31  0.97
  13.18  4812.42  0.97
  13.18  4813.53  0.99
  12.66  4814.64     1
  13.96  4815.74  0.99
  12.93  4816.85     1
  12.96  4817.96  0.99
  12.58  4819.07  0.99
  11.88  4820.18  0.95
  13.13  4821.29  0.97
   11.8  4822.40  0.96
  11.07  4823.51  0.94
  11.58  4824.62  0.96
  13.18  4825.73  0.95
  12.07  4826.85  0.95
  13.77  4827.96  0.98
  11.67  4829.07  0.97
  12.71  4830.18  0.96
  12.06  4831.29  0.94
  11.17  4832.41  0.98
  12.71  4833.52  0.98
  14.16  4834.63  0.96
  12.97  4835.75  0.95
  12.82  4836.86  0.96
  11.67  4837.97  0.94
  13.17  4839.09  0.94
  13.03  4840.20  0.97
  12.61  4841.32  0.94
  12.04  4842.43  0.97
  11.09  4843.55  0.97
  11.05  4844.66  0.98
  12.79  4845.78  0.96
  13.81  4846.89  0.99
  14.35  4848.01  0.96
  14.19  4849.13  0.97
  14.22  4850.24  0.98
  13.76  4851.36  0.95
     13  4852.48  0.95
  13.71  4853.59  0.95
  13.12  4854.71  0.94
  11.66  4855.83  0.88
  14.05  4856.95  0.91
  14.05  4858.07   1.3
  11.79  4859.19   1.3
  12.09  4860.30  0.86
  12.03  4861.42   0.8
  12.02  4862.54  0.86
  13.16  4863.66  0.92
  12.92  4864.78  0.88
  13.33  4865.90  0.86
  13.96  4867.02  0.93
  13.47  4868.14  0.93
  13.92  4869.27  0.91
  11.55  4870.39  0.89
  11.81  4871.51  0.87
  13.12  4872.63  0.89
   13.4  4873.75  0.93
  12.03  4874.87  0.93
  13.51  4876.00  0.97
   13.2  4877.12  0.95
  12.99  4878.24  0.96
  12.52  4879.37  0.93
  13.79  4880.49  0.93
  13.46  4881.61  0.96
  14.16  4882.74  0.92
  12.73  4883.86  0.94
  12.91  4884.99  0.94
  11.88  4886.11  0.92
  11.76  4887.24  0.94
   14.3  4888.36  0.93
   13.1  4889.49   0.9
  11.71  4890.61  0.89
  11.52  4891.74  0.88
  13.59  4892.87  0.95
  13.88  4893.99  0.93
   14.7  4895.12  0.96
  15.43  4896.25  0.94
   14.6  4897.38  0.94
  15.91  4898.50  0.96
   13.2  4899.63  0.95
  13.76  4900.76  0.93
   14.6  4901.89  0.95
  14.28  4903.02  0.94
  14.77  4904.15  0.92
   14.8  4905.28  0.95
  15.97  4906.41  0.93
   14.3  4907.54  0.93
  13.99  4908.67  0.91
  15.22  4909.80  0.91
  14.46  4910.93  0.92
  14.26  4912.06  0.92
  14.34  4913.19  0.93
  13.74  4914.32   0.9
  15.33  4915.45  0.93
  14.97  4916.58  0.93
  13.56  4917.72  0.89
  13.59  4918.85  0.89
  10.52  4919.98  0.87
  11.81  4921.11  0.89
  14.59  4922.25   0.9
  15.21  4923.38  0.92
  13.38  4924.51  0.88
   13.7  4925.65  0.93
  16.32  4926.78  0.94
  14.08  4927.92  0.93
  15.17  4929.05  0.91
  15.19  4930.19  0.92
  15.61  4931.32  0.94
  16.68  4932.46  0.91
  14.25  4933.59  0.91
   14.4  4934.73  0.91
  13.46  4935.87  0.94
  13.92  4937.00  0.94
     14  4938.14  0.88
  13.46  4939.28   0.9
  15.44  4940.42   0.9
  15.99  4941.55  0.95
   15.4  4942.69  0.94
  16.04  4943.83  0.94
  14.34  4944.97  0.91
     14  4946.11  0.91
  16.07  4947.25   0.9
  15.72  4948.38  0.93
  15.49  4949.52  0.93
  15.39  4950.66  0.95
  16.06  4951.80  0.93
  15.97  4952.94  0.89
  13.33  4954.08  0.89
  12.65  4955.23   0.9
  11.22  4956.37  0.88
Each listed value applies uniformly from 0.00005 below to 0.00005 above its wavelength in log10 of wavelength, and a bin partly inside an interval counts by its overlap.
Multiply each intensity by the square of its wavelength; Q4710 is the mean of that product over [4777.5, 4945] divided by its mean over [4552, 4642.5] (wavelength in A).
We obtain 1.1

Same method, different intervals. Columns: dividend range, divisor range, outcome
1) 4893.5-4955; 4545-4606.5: 1.32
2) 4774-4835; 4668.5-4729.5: 0.90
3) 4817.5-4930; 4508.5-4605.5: 1.25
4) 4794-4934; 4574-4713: 1.07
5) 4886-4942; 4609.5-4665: 1.15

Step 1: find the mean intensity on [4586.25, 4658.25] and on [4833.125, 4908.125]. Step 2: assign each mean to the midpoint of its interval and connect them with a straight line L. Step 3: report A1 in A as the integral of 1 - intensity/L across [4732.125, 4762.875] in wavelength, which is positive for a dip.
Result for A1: 0.6 A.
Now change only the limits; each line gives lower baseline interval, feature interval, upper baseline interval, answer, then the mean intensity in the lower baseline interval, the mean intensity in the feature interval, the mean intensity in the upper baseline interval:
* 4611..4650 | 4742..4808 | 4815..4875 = 6.31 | 13.5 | 11.8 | 12.8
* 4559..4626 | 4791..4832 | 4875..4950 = 5.14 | 13.4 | 12.2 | 14.2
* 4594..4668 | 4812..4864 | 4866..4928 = 3.65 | 13.7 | 12.7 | 13.7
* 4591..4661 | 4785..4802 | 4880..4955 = 2.64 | 13.6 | 11.8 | 14.3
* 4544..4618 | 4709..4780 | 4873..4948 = 3.61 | 12.9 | 12.8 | 14.1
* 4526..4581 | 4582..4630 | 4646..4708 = -3.61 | 11.8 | 13.6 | 13.7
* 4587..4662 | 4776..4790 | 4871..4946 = 3.53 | 13.7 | 10.4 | 14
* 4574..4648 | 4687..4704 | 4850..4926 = -0.68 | 13.4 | 14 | 13.5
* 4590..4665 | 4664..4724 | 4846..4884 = -0.60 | 13.7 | 13.7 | 13.1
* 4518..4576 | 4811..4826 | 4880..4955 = 1.11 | 11.7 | 12.6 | 14.3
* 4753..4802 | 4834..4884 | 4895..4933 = 0.80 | 11.3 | 13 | 14.5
